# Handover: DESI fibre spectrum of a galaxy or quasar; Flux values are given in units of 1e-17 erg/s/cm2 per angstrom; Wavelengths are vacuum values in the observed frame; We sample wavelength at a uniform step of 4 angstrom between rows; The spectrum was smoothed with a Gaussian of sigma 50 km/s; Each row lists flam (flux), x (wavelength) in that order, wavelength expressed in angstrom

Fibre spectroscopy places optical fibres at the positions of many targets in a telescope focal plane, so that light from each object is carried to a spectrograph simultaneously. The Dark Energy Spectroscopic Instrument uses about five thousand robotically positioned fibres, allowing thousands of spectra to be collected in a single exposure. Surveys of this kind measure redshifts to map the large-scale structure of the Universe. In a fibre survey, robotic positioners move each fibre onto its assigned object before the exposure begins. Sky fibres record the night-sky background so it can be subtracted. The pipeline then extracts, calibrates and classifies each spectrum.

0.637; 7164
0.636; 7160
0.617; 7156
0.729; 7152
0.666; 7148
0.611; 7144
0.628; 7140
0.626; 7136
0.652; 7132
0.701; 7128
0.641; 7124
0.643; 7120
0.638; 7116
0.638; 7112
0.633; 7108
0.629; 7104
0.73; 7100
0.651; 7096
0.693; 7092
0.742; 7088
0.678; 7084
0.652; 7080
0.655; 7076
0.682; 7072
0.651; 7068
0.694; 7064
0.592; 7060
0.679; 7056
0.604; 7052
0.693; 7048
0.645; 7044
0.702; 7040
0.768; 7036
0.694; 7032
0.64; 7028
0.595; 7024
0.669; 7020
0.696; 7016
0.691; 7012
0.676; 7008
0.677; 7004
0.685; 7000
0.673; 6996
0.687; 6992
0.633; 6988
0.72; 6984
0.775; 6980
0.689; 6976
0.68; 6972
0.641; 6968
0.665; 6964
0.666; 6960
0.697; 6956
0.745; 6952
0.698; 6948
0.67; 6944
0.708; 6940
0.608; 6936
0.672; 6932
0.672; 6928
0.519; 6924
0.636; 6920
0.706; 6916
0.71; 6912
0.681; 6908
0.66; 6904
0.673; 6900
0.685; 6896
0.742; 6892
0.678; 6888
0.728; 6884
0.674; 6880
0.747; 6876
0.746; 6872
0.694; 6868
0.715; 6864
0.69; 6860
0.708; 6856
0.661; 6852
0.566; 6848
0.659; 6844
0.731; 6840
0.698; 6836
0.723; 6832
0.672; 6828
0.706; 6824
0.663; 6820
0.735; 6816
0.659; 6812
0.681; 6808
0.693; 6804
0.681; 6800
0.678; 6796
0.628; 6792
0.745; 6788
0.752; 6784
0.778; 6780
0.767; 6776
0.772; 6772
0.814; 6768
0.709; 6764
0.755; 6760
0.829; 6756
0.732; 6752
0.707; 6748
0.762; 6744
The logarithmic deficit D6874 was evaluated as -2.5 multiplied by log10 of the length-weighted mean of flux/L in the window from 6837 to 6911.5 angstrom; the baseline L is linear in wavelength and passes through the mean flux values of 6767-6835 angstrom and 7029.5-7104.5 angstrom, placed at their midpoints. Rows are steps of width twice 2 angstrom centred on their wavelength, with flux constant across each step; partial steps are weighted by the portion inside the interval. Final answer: 0.02 mag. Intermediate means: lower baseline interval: 0.713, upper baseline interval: 0.676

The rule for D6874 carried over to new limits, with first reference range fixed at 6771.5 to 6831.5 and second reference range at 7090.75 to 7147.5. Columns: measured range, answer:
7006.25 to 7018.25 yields -0.03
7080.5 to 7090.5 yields -0.07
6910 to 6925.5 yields 0.06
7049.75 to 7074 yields 0.02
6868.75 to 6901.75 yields -0.03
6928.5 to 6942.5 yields 0.03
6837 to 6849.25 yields 0.06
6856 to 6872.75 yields -0.02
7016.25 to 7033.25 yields 0.02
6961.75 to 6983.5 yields -0.02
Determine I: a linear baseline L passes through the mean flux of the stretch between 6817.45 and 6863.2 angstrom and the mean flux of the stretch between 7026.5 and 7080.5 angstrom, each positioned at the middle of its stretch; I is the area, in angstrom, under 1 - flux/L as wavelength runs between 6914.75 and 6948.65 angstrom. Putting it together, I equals 1.2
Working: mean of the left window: 0.681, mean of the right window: 0.669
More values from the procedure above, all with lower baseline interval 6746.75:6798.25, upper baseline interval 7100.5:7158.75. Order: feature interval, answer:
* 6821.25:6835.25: 0.6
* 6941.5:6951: 0.1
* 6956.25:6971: 0.6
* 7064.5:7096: -0.8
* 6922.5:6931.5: 1.2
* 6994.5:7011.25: 0.1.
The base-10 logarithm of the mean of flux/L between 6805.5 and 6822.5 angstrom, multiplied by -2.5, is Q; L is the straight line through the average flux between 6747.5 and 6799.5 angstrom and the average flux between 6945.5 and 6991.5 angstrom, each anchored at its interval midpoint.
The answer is 0.07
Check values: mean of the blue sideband 0.743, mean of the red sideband 0.691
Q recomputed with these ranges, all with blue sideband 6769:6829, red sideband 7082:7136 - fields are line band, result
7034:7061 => 0.004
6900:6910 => 0.037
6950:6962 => -0.024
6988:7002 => 0.011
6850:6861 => 0.024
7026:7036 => -0.017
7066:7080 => 0.015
